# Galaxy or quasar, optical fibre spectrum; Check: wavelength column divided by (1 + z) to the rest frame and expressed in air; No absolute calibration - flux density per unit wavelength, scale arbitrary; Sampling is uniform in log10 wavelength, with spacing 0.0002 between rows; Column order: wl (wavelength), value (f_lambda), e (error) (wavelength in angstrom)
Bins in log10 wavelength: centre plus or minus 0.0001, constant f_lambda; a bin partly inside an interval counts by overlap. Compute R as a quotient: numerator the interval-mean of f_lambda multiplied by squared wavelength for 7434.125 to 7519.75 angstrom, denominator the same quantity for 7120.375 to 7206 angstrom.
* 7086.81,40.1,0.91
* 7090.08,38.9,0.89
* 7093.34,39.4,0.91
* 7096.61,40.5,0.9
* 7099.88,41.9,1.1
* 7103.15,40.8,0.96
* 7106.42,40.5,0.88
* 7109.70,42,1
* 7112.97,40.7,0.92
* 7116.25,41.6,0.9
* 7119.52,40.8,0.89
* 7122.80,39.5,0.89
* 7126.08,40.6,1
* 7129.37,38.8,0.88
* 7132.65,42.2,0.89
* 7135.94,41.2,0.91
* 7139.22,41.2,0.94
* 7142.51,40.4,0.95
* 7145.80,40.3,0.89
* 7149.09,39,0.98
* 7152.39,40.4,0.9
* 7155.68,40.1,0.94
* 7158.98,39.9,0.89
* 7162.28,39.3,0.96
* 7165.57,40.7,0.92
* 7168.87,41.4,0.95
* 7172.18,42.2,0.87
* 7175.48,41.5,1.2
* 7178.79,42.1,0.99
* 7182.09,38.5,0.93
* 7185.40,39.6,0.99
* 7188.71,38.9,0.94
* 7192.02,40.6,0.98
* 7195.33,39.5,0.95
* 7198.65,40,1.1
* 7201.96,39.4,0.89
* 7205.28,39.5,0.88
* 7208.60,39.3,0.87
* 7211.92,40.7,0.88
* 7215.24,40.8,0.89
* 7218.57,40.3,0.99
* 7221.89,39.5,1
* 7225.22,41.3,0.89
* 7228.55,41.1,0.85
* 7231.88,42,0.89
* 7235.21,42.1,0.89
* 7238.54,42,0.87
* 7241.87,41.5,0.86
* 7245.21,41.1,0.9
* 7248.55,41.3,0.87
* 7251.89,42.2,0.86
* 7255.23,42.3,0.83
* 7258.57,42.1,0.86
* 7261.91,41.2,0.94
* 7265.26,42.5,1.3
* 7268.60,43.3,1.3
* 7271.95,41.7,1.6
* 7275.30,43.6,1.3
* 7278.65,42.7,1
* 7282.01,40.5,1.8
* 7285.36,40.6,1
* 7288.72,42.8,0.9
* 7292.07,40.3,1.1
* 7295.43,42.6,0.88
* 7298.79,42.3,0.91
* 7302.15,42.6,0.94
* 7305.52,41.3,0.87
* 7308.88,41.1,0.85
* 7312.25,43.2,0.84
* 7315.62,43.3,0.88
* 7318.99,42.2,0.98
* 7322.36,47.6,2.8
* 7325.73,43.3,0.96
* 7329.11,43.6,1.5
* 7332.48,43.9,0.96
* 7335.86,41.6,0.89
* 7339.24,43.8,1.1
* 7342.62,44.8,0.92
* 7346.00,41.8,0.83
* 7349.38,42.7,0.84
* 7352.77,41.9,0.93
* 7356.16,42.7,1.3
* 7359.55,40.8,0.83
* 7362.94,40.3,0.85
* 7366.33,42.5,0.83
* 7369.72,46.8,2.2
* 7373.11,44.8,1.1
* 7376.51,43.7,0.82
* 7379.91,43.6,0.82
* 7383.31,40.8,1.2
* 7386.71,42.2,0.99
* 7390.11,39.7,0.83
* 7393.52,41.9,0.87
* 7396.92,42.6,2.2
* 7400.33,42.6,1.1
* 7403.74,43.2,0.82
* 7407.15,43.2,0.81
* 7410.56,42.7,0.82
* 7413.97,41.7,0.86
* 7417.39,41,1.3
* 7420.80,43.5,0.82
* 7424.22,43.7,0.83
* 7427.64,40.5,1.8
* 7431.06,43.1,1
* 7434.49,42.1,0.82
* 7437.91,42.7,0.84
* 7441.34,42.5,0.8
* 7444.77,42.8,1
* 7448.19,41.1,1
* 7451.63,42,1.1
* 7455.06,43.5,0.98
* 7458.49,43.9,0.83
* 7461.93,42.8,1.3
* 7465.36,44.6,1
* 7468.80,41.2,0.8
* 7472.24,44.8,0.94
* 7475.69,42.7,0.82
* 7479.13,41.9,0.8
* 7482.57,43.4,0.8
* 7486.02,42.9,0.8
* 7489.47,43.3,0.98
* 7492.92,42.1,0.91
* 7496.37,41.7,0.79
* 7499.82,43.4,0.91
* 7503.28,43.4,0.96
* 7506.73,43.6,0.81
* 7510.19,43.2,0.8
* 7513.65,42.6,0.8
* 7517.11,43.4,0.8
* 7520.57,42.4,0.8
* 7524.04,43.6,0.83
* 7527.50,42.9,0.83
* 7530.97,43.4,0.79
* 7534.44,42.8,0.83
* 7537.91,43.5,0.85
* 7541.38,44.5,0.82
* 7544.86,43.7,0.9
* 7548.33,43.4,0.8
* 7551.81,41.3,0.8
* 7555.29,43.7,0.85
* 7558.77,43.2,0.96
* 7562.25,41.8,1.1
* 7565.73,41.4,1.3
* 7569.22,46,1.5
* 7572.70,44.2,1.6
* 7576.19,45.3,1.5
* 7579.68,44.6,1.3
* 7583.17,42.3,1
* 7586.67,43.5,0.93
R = 1.2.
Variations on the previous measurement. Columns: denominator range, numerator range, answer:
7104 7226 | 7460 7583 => 1.18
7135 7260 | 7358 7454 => 1.10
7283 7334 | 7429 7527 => 1.05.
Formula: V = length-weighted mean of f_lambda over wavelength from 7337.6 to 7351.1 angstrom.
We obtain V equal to 43.3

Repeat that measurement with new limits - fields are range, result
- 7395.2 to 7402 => 42.6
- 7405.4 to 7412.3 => 43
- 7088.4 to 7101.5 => 40.2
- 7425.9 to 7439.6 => 42.1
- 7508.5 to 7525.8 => 43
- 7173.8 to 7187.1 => 40.4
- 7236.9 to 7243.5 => 41.8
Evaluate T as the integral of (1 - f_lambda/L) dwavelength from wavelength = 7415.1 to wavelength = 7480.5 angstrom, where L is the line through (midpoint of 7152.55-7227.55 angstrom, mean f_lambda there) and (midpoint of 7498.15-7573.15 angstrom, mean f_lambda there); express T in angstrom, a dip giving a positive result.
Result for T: -0.27 angstrom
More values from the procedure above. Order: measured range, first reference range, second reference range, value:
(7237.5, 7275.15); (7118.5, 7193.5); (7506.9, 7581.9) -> -0.8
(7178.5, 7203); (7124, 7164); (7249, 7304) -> 0.7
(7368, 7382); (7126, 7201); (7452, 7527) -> -0.8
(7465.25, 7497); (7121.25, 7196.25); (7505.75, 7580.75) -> 0.1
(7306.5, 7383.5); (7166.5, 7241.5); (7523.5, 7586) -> -2.6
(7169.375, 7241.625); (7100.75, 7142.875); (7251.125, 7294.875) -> 1.6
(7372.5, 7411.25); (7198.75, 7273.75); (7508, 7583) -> -0.2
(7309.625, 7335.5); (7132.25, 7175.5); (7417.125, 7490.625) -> -1.1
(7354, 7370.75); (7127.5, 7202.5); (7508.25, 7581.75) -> -0.2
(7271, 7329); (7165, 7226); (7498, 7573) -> -1.8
